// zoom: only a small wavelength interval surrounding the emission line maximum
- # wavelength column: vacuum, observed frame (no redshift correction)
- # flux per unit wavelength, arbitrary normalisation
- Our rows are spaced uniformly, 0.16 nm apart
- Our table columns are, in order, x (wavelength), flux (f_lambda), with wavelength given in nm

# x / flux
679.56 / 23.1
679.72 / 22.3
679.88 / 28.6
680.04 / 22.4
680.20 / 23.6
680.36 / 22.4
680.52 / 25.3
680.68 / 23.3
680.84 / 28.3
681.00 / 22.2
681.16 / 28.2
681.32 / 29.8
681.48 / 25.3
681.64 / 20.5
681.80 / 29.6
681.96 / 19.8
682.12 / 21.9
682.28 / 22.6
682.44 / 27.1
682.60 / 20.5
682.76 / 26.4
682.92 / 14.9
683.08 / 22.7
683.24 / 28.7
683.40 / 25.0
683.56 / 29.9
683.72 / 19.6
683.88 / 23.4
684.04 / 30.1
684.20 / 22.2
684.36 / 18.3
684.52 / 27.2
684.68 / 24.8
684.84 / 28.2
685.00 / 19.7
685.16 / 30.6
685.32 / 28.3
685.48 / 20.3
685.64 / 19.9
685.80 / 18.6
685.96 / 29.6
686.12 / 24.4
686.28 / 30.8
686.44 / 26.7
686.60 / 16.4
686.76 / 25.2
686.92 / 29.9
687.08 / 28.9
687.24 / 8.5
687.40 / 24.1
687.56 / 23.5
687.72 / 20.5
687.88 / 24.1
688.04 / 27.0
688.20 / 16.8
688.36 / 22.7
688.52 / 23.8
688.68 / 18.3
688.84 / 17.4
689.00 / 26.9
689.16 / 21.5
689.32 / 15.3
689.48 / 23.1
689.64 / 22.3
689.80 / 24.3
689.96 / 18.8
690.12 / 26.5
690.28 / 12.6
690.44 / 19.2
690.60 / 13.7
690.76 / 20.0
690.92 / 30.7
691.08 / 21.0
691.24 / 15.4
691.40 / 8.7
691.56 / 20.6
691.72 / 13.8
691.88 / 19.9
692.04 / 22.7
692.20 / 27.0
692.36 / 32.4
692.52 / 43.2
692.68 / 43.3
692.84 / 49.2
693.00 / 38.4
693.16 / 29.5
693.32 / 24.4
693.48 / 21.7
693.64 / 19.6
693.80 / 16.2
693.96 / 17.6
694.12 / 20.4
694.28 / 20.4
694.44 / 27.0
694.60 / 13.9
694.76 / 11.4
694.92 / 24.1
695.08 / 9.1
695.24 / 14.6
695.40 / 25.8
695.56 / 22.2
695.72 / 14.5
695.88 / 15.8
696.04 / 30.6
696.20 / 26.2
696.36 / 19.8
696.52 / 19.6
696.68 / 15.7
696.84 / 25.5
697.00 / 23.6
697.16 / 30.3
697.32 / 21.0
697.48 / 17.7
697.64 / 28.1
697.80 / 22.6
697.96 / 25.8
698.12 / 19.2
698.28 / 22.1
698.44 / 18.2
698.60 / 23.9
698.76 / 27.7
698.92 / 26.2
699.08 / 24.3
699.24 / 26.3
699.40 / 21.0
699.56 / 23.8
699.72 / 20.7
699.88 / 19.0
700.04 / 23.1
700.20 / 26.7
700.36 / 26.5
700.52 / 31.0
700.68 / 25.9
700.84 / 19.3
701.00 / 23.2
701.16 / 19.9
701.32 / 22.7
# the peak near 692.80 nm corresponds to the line H-beta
